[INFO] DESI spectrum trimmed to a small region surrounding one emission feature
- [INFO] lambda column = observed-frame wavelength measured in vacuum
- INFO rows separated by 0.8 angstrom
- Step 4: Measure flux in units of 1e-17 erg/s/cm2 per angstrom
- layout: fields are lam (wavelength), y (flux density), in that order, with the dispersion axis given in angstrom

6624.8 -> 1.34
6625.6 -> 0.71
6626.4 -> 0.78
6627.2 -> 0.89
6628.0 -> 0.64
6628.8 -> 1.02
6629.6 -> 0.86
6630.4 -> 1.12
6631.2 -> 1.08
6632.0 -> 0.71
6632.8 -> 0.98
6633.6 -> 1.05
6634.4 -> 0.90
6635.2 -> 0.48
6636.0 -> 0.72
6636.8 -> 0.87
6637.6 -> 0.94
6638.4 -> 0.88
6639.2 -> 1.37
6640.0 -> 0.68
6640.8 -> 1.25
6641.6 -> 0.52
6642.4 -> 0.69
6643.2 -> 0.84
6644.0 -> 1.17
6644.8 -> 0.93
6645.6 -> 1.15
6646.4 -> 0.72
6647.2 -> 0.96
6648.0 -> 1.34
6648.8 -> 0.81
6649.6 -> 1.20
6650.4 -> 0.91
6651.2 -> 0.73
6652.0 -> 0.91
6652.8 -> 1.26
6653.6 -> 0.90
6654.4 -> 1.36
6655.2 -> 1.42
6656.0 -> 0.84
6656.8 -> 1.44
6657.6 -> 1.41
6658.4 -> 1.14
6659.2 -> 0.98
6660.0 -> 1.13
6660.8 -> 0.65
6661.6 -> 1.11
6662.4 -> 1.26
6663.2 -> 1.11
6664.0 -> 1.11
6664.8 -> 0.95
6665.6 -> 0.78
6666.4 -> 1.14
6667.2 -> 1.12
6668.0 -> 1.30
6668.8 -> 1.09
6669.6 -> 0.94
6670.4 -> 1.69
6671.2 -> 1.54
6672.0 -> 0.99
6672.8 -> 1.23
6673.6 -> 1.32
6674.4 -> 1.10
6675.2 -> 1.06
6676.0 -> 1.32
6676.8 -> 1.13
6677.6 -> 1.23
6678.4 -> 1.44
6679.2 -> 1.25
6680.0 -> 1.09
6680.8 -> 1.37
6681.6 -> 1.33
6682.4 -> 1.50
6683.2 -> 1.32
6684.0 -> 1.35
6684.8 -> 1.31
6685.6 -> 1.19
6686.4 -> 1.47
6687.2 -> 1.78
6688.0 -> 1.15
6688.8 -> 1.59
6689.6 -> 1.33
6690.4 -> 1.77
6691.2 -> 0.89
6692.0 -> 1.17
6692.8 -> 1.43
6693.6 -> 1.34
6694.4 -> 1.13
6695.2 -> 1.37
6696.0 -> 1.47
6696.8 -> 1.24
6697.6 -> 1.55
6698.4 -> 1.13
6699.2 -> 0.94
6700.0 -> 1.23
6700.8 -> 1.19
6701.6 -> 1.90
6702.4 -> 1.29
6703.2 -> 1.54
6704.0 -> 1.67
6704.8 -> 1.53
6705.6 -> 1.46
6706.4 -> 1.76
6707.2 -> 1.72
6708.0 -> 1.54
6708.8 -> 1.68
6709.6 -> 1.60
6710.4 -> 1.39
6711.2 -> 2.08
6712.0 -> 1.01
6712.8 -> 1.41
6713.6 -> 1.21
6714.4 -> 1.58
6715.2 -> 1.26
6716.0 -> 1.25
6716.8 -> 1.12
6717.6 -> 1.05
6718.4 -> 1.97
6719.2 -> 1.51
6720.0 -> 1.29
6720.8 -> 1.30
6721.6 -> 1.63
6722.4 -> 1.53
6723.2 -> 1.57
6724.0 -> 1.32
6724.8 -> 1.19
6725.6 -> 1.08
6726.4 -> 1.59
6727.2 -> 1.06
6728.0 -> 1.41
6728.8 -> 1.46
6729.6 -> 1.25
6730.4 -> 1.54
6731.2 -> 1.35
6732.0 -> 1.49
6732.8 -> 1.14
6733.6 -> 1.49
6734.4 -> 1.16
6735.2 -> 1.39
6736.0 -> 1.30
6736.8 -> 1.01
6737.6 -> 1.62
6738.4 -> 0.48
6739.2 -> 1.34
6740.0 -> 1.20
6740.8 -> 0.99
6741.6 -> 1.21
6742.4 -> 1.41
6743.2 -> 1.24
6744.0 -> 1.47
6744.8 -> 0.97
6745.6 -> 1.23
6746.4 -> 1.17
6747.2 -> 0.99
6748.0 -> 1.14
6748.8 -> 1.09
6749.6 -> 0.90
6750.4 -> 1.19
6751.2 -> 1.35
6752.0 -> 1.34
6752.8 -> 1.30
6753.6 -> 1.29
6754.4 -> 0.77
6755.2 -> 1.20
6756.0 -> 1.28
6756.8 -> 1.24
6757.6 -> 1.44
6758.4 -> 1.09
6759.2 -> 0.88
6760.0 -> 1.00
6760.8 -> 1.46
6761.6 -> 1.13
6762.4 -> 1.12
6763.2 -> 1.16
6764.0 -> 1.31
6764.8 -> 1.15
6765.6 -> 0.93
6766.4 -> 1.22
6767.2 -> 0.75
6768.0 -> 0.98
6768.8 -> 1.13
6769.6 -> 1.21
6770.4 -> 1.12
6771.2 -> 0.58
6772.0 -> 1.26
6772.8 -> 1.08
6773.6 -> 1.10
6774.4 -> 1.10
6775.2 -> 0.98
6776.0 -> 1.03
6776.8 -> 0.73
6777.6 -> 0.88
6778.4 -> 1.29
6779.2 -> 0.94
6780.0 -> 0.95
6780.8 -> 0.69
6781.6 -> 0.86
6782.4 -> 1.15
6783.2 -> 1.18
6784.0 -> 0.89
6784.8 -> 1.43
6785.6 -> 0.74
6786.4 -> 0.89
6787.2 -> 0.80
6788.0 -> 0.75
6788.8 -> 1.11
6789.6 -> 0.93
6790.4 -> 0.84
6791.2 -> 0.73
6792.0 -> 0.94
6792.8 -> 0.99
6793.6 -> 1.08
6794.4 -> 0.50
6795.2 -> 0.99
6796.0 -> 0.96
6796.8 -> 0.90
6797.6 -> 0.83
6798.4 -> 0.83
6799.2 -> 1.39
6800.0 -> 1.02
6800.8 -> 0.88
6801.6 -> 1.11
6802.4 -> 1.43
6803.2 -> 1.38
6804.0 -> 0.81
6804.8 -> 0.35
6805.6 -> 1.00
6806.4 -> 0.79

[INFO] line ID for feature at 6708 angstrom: Mg II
